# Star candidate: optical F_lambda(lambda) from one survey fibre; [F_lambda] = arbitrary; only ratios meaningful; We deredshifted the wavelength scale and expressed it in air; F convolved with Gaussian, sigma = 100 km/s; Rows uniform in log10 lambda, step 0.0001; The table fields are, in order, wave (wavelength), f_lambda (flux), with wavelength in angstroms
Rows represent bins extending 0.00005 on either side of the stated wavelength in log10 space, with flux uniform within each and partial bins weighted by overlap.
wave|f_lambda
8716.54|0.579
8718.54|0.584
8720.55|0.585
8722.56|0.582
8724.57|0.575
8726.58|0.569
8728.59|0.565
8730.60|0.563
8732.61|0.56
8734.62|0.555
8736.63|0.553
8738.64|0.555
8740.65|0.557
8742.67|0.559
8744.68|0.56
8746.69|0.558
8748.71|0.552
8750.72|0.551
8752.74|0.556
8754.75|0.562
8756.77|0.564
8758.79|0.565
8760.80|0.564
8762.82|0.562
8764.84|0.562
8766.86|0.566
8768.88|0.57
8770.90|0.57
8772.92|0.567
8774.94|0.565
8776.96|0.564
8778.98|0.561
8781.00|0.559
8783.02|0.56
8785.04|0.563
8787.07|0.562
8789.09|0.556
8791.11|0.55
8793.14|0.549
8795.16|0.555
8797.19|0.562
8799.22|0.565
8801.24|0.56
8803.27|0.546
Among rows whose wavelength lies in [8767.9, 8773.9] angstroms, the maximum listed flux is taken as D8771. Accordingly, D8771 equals 0.57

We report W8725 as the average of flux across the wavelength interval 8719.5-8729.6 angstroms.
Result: 0.575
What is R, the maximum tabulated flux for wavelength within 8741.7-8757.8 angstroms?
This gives 0.564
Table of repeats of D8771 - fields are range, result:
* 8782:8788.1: 0.563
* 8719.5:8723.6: 0.585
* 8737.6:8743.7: 0.559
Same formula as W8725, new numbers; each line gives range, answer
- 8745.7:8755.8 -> 0.556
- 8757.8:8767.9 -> 0.564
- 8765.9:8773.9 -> 0.568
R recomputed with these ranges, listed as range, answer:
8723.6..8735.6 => 0.575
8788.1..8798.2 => 0.562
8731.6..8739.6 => 0.56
